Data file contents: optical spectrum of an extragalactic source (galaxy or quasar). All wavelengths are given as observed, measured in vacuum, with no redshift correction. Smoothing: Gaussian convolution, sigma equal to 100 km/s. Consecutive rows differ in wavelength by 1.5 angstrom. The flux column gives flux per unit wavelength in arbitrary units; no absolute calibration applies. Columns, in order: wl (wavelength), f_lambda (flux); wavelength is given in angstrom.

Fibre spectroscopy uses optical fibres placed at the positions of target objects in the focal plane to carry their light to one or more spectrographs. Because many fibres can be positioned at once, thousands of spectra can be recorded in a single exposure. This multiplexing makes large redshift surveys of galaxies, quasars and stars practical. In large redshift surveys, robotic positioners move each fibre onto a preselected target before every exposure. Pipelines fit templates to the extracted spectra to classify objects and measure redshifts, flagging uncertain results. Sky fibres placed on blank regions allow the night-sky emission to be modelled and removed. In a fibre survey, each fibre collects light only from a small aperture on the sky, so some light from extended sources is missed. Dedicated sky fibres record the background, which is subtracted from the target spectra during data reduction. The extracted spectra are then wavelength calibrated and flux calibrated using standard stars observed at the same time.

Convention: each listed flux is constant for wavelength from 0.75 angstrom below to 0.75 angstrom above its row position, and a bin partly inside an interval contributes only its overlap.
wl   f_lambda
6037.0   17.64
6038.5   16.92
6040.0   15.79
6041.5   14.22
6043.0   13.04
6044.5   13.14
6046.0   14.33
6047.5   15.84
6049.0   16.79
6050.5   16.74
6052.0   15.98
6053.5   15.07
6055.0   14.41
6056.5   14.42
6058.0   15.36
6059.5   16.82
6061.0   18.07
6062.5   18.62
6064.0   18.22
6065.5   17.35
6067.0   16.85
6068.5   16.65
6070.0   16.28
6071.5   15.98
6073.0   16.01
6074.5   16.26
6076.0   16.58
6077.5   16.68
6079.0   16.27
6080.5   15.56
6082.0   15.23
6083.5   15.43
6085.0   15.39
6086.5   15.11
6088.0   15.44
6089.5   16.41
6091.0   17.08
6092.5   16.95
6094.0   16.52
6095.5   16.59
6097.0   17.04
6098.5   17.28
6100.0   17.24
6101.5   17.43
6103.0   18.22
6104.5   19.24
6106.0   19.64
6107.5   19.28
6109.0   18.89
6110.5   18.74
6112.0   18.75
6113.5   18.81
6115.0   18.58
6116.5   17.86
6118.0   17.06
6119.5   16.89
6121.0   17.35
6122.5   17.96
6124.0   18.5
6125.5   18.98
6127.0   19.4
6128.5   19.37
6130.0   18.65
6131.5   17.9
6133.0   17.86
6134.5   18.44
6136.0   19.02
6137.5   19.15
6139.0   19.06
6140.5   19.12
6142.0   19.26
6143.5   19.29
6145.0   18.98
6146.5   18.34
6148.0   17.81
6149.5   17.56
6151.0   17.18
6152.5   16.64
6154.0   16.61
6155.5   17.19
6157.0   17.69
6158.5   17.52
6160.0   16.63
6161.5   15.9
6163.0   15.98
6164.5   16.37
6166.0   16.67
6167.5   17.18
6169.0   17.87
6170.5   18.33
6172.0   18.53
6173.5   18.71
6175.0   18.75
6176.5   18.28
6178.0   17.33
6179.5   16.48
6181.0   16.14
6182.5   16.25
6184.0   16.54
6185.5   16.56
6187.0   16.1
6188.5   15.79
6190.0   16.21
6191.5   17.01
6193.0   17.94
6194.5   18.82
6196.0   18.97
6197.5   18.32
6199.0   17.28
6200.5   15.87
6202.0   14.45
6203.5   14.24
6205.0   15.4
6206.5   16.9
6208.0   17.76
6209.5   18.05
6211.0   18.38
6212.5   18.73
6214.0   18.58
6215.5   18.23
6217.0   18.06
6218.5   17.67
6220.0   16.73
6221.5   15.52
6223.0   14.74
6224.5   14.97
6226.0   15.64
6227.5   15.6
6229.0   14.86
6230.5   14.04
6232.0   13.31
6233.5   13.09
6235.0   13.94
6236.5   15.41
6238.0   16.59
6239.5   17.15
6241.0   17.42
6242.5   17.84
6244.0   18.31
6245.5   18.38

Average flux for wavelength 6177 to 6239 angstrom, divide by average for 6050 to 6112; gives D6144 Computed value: 1.0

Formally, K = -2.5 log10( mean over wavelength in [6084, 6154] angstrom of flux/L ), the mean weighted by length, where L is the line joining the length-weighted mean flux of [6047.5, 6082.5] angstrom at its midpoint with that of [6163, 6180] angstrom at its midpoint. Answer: -0.06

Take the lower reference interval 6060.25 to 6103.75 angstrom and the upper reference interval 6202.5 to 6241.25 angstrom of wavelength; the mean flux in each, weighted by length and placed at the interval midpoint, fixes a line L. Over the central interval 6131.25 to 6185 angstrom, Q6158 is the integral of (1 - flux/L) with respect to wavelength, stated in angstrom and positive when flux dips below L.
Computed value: -4.2 angstrom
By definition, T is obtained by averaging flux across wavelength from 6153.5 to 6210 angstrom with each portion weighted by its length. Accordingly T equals 17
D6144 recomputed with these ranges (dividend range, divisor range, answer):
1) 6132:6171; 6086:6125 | 1.00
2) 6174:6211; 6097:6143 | 0.92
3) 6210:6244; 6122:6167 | 0.91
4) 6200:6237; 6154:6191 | 0.94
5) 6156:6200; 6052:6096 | 1.06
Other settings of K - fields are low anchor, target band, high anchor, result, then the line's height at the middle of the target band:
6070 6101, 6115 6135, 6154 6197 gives -0.09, 16.7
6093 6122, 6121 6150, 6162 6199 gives -0.06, 17.7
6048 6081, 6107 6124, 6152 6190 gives -0.09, 16.7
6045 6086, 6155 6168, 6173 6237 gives -0.02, 16.4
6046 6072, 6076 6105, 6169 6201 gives 0.00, 16.6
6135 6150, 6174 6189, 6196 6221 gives 0.06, 17.8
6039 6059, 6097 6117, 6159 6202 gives -0.15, 16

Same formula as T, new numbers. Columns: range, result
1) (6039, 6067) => 15.8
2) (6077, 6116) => 17.2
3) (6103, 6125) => 18.4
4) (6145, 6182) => 17.3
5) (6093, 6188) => 17.8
